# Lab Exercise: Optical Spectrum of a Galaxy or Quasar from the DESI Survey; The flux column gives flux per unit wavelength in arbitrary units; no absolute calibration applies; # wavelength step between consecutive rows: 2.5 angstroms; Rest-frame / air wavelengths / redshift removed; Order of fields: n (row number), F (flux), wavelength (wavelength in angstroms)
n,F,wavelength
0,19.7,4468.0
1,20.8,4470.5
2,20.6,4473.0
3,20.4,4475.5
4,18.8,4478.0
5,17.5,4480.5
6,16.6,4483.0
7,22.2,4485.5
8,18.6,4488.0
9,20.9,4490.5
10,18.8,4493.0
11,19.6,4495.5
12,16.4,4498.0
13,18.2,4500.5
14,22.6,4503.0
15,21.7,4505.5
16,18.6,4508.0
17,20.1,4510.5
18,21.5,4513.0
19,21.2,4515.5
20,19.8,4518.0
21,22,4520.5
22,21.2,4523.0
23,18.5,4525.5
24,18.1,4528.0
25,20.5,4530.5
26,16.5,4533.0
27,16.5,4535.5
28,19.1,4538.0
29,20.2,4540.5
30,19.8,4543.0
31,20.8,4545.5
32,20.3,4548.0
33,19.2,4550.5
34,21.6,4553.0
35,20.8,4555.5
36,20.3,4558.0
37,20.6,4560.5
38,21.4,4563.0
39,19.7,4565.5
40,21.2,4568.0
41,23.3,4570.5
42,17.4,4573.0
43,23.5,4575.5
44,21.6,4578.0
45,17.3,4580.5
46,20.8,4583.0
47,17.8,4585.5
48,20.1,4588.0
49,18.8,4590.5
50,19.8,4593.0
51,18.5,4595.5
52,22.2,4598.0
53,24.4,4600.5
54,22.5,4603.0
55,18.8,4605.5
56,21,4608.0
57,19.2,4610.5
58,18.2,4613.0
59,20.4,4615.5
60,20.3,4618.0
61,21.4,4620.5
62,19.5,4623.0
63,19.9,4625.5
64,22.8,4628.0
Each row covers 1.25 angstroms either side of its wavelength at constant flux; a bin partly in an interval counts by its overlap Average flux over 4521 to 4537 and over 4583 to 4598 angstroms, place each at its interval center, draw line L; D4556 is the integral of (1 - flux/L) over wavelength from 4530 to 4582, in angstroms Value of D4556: -2.9 angstroms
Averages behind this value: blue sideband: 18.7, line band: 20.1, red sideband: 19.4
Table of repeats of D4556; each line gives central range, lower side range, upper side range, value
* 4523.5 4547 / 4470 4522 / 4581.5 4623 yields 1.2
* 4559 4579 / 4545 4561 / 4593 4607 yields -0.3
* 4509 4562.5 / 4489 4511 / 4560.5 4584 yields 0.5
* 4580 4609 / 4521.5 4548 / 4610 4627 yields -0.8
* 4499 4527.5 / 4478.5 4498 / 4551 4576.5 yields -1.1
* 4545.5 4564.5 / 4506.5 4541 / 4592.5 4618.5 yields -0.6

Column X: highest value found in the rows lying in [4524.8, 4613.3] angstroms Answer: 24.4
